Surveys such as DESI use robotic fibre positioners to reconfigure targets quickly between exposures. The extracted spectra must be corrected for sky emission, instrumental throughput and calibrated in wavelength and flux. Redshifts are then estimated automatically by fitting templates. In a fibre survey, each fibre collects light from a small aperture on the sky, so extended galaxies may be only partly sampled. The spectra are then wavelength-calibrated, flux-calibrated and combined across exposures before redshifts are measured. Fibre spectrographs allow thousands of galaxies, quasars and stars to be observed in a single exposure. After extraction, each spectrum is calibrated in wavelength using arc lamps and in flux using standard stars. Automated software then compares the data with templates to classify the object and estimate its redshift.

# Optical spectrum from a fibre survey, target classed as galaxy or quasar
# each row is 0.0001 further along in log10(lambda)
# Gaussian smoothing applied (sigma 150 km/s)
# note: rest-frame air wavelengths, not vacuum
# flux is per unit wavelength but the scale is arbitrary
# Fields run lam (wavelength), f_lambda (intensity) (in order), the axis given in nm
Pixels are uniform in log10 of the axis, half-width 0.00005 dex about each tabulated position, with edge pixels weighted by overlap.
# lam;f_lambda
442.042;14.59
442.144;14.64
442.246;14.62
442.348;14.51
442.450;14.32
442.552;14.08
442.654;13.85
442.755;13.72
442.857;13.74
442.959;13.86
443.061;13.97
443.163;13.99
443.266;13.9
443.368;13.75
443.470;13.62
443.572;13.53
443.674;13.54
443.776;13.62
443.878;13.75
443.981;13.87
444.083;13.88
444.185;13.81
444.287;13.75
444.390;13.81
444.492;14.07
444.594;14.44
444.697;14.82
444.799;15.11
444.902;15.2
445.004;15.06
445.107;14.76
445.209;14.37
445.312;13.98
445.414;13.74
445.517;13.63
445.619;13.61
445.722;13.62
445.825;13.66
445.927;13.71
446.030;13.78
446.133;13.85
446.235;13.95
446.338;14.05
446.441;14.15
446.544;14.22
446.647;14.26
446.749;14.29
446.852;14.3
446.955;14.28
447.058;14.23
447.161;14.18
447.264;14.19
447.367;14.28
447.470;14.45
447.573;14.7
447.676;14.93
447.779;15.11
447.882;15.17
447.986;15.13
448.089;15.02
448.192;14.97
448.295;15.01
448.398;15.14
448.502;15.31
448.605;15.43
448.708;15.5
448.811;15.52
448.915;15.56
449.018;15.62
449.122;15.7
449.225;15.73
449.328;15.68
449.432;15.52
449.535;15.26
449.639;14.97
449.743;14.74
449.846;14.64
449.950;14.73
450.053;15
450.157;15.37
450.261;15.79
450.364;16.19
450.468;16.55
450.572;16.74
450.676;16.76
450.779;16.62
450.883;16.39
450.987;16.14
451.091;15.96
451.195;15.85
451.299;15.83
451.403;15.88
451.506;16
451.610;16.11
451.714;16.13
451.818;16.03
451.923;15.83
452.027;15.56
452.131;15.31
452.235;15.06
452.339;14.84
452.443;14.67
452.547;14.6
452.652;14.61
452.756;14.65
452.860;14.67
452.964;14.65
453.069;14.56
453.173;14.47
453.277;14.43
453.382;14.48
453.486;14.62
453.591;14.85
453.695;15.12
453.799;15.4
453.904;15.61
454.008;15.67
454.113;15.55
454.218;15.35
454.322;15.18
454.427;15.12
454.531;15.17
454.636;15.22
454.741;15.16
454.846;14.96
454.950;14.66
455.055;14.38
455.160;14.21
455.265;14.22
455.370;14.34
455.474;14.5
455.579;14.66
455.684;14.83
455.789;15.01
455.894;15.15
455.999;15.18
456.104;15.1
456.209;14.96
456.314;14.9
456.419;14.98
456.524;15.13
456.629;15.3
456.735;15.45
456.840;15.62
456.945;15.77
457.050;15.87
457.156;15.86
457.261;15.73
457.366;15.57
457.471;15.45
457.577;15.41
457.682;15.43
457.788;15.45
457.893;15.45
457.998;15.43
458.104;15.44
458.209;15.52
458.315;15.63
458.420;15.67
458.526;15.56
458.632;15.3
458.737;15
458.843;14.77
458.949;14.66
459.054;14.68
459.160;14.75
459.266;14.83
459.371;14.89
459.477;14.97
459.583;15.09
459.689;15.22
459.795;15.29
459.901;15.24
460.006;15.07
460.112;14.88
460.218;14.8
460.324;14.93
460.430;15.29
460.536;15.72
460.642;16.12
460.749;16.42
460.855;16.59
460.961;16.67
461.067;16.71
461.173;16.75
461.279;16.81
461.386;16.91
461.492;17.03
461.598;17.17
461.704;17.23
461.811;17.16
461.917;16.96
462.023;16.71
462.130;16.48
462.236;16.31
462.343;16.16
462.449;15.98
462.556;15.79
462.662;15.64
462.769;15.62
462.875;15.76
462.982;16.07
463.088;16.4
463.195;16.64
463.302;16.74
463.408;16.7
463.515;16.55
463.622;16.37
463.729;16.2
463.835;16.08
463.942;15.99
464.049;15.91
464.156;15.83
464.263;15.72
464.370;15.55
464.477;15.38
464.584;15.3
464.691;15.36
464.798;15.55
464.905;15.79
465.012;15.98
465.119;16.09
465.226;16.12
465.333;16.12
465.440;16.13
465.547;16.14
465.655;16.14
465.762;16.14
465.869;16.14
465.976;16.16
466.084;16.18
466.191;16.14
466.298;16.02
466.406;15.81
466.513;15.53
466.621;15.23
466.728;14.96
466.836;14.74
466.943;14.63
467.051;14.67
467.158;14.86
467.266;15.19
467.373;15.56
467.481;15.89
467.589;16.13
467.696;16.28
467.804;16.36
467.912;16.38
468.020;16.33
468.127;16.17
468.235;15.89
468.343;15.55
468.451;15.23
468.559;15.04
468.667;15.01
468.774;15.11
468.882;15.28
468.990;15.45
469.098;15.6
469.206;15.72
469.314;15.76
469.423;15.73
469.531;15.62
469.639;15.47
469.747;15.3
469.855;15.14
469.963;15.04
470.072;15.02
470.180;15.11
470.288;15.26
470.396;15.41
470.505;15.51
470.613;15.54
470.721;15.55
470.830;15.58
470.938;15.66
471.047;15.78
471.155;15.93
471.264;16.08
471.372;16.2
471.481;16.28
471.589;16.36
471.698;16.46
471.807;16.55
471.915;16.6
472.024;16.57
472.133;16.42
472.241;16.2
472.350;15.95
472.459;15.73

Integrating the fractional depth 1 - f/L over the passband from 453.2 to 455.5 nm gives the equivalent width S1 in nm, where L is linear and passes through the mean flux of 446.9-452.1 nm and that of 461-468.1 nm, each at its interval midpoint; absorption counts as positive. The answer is 0.10 nm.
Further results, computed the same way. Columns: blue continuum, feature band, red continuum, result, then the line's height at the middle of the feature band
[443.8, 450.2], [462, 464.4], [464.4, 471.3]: -0.12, 15.4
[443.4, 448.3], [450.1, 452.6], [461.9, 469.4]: -0.20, 14.7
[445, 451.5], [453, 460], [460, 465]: 0.24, 15.6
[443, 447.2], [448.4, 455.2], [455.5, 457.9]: -0.27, 14.8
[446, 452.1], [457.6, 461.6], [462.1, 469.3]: 0.01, 15.6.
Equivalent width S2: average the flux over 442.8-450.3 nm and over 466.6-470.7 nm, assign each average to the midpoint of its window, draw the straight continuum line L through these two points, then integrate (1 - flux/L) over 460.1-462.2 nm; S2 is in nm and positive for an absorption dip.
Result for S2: -0.18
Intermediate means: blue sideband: 14.5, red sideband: 15.5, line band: 16.4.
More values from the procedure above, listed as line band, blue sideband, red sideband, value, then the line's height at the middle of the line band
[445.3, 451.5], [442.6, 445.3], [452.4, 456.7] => -0.248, 14.4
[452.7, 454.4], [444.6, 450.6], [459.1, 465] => 0.035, 15.3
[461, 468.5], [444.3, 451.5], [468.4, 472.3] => -0.259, 15.5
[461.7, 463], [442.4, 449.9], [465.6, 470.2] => -0.084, 15.3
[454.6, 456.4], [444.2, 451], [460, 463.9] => 0.097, 15.6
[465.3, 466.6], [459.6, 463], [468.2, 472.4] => -0.012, 15.9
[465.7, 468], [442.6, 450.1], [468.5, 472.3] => -0.025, 15.5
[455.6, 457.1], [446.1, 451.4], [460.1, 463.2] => 0.057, 15.8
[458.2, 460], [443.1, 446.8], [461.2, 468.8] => 0.034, 15.4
